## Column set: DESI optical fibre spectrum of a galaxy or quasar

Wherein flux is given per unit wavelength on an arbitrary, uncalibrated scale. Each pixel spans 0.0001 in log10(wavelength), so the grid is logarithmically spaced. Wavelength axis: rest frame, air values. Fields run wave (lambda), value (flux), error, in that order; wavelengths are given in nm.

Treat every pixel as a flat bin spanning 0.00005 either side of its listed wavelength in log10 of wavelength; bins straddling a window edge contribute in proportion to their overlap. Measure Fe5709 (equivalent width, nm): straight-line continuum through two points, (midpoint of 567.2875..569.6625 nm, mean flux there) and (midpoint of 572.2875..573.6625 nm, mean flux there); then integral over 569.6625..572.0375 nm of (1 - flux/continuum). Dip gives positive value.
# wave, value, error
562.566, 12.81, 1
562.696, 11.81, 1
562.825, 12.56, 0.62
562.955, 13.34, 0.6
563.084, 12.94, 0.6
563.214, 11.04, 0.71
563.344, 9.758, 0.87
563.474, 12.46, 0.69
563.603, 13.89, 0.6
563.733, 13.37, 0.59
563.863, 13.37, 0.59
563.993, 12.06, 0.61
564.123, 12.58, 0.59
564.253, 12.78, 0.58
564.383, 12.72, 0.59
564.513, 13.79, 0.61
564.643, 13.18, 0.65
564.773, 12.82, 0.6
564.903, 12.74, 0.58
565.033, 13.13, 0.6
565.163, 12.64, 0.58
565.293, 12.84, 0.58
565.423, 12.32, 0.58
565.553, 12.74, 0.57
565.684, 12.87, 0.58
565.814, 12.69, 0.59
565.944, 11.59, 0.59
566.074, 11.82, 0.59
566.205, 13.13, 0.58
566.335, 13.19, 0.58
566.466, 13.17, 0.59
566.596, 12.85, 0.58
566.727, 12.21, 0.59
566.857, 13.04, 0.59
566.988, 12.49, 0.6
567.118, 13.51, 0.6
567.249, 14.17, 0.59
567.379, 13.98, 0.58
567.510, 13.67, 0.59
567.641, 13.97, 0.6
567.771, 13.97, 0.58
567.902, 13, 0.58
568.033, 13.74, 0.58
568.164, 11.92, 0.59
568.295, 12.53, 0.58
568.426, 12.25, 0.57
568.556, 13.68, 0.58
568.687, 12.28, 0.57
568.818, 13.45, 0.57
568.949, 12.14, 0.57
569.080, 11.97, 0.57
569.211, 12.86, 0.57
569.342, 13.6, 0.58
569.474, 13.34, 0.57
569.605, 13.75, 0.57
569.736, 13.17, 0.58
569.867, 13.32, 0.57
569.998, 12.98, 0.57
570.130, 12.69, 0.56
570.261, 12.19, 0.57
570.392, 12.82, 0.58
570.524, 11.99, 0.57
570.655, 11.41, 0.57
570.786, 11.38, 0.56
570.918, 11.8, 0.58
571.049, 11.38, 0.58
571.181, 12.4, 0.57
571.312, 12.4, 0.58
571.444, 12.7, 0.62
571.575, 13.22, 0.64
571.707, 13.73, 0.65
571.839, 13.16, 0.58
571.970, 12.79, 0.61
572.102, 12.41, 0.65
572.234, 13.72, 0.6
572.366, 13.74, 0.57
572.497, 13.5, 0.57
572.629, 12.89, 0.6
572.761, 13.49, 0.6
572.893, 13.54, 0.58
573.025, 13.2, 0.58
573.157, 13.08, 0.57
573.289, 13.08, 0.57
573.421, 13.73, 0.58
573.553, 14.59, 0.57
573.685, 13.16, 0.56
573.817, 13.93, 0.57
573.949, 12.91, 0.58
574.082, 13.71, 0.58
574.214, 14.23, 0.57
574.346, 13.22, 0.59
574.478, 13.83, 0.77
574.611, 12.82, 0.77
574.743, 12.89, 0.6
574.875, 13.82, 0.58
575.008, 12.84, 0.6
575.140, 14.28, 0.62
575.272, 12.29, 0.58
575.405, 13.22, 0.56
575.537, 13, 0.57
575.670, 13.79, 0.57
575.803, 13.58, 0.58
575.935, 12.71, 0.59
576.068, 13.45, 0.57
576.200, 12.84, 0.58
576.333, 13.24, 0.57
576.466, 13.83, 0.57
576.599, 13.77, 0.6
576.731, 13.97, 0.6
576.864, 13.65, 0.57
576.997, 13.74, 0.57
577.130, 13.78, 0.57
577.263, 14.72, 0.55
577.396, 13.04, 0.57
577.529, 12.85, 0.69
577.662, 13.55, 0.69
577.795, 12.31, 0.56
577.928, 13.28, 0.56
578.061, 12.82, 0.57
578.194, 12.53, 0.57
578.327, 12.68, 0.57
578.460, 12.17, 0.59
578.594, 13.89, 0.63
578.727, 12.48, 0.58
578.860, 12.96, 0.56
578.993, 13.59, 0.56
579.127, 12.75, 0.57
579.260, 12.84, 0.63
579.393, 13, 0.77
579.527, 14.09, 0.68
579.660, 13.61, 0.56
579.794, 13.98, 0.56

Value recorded 0.139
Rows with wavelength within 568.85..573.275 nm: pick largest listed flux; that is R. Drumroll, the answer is 13.75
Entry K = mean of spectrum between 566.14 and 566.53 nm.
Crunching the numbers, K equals 13.2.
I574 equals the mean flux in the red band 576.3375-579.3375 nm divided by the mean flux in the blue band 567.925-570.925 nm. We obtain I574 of 1.04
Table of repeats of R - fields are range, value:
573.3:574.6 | 14.59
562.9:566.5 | 13.89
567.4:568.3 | 13.97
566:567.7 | 14.17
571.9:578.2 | 14.72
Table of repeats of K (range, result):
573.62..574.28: 13.6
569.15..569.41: 13.2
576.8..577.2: 13.7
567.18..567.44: 14.1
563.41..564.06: 13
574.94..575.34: 13.1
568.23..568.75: 12.7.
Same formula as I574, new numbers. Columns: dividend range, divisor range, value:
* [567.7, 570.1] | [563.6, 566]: 1.01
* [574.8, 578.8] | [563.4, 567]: 1.04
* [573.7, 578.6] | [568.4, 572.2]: 1.05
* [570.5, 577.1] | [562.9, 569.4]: 1.03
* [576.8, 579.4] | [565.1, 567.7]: 1.01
